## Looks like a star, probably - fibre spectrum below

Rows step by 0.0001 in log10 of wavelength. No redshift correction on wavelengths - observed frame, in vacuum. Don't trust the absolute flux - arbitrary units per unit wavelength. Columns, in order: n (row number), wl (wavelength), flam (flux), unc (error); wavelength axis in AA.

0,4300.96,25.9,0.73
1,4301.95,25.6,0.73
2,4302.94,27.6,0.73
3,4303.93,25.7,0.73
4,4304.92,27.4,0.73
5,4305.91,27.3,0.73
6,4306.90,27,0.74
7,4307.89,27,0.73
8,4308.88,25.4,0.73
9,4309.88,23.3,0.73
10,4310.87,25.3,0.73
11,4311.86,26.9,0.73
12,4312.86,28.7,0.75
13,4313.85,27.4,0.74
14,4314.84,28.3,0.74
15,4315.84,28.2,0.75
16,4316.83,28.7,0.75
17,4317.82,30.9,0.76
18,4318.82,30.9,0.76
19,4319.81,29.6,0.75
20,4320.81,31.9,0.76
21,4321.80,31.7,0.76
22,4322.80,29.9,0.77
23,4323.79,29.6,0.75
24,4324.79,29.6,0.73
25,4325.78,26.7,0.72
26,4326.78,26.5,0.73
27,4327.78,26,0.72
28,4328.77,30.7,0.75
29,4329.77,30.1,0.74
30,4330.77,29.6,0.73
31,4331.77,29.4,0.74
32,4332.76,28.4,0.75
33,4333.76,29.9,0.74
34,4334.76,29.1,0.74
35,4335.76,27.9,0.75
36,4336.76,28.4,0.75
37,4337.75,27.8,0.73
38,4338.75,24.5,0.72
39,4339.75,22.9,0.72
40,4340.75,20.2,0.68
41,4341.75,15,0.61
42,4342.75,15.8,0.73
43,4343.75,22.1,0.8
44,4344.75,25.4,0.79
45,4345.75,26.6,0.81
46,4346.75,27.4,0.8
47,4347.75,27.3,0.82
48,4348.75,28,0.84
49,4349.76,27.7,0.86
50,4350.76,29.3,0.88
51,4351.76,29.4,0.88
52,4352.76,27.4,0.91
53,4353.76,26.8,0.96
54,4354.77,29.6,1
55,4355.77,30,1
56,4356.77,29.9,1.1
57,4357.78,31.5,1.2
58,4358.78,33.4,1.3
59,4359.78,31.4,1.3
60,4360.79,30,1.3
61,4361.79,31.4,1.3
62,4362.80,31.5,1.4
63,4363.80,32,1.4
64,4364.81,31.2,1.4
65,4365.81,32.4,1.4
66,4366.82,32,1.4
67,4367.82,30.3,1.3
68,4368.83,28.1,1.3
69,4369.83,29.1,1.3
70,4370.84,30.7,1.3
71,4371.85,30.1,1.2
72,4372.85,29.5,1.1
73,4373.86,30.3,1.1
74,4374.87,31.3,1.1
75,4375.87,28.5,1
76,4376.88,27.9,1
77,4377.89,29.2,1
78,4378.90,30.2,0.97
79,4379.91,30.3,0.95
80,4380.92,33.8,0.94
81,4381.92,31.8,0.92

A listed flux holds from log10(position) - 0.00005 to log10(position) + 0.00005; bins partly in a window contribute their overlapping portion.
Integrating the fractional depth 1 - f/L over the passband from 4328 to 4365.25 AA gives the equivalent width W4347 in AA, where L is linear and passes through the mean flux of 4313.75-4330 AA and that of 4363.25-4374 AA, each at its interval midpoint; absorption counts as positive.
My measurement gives 2.7 AA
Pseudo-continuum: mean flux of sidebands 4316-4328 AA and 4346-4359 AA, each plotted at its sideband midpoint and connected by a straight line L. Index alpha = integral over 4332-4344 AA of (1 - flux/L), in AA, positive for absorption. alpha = 1.9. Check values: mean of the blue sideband 29.4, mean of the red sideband 28.9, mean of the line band 24.5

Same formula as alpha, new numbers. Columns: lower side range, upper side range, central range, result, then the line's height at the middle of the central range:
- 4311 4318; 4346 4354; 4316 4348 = 1.0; 28.1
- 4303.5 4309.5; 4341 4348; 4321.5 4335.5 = -2.8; 24.2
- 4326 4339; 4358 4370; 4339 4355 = 2.5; 29.6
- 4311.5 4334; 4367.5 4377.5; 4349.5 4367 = -0.6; 29.4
